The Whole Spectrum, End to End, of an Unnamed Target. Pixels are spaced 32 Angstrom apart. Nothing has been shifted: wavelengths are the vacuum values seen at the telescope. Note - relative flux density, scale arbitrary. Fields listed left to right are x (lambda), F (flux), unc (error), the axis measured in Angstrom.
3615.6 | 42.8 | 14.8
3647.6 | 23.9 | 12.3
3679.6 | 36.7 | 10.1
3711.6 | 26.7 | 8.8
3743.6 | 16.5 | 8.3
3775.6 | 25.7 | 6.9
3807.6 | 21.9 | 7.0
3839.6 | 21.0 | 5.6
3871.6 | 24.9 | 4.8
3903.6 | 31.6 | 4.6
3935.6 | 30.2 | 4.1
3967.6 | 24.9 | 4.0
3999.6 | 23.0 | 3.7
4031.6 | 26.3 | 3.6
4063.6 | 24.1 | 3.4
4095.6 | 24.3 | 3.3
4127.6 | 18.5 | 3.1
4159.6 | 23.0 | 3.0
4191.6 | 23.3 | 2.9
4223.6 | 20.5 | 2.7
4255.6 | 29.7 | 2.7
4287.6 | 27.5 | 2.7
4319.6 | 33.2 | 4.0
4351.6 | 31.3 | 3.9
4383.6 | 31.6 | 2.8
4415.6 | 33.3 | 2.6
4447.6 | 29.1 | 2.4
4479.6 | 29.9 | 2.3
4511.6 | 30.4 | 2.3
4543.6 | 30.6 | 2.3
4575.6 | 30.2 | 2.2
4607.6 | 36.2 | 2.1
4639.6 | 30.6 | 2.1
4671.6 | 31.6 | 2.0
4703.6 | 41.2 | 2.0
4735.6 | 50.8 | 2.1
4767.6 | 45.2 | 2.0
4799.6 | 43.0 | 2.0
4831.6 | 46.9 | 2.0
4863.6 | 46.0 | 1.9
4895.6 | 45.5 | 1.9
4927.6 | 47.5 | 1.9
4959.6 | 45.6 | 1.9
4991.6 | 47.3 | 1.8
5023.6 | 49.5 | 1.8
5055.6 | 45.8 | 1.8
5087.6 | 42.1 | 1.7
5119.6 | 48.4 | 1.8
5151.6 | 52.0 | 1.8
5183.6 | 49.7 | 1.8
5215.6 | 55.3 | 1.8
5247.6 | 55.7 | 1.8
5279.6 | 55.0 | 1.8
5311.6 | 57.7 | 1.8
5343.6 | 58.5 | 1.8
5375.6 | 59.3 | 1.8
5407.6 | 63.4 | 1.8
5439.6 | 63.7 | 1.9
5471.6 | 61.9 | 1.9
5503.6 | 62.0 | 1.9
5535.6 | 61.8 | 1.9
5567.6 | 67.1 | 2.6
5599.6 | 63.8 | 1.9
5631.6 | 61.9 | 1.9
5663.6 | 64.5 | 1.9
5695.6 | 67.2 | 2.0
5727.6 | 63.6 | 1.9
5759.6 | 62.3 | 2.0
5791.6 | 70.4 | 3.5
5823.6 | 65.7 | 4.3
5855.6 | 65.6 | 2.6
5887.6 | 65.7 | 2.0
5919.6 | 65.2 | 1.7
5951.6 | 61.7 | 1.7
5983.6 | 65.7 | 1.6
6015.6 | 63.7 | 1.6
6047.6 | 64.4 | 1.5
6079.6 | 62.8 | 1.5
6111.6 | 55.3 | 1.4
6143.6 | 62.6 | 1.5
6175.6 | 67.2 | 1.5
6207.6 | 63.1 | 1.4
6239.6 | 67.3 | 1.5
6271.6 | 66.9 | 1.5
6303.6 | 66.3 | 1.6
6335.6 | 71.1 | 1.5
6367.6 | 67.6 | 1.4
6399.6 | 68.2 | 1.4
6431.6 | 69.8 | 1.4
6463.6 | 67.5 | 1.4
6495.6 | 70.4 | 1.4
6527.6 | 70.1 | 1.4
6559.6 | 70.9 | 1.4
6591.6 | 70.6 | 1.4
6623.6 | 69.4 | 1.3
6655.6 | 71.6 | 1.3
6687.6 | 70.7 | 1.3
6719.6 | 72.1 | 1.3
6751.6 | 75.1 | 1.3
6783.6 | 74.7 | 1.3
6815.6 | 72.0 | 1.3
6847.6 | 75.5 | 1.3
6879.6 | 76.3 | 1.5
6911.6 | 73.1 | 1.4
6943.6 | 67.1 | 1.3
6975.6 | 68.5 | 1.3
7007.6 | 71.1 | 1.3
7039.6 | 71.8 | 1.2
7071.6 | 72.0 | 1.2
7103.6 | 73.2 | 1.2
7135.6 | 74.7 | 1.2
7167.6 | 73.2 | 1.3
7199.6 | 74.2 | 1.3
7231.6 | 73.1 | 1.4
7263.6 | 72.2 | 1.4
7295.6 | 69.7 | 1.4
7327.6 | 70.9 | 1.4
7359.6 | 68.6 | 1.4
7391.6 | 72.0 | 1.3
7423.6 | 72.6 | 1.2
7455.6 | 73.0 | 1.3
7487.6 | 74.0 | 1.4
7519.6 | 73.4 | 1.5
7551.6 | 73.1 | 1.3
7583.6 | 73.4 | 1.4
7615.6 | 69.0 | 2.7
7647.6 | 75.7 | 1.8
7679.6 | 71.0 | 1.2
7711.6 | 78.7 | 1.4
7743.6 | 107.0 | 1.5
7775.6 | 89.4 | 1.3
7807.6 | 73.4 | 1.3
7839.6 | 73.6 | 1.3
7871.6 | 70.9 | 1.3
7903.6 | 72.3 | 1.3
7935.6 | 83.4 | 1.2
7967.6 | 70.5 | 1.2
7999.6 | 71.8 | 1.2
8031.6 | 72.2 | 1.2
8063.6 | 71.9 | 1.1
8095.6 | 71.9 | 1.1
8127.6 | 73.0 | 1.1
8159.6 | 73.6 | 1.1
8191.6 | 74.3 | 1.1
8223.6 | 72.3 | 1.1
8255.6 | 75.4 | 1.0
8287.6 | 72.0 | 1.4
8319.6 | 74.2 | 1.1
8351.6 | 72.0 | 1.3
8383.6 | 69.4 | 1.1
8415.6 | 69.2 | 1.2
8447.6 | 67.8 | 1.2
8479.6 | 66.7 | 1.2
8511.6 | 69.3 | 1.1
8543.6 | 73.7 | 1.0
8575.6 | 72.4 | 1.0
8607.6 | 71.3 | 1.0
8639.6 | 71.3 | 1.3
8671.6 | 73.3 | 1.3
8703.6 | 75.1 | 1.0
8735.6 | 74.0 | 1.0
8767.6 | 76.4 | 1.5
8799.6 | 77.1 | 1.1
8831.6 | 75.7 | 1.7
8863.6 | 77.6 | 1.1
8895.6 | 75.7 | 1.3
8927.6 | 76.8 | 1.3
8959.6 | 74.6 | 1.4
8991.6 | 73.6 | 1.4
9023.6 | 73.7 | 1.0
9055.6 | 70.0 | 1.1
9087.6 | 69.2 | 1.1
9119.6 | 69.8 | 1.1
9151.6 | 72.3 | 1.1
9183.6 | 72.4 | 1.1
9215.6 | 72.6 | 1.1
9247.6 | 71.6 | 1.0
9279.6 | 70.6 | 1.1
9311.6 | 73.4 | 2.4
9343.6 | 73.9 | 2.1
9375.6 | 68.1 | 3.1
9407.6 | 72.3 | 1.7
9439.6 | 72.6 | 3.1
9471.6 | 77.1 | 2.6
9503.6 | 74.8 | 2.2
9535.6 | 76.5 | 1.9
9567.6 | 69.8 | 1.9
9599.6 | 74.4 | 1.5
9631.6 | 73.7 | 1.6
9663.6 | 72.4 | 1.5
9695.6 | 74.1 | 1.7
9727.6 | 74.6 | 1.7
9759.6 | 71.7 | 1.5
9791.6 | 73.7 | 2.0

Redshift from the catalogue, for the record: 0.18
